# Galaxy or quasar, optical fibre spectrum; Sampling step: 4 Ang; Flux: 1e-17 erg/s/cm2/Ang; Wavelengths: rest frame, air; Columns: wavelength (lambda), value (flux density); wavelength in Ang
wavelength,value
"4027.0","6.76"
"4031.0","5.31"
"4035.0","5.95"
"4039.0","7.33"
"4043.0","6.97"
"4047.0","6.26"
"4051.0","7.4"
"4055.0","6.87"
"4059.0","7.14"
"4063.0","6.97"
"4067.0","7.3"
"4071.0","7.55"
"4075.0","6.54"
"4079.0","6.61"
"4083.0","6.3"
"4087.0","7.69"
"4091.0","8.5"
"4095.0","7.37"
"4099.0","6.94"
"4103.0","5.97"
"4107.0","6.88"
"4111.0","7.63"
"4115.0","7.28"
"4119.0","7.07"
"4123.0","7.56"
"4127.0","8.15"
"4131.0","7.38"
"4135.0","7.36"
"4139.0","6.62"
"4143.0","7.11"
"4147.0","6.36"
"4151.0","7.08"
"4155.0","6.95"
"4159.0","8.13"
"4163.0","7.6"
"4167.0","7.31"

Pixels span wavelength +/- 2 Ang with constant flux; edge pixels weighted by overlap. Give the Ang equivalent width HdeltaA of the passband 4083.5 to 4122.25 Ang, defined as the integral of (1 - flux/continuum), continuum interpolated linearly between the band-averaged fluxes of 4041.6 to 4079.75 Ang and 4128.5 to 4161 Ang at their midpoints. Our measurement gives -1.0 Ang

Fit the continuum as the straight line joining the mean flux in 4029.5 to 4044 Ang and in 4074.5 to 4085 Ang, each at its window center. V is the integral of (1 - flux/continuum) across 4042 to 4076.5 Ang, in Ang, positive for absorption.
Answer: -3.1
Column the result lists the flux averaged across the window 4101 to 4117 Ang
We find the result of 6.94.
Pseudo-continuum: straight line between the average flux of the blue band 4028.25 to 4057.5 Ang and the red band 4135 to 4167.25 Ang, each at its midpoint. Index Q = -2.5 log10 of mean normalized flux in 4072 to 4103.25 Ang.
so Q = -0.04 mag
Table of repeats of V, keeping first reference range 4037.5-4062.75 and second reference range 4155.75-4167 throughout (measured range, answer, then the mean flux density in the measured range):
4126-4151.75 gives 1.40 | 7.12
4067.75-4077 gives 0.05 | 7.08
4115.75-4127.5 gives -0.10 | 7.49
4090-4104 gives 0.15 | 7.19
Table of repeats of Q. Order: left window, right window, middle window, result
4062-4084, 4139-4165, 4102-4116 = 0.01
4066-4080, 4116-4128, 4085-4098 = -0.08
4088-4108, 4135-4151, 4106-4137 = -0.07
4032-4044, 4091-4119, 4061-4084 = 0.00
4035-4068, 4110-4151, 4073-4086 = 0.08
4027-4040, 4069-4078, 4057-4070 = -0.06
